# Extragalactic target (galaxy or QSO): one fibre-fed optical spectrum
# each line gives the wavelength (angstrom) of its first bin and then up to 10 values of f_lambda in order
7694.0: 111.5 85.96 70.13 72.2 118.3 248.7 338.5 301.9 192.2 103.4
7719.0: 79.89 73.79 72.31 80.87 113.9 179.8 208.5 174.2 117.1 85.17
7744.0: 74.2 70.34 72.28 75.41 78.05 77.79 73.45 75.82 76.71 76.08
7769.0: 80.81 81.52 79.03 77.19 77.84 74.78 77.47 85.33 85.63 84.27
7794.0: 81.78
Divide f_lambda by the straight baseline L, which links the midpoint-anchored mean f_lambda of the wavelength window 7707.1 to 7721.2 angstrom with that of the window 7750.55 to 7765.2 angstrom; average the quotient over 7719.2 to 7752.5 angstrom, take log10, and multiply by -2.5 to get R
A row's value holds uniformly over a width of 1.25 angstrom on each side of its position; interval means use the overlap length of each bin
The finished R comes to 0.25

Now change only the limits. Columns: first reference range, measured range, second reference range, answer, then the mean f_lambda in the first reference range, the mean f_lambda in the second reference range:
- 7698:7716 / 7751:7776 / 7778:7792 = 0.377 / 190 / 80.8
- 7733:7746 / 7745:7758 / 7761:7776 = 0.381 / 127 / 78.4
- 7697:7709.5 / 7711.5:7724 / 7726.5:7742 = 0.180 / 154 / 144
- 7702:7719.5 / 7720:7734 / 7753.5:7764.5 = 0.319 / 197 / 76.2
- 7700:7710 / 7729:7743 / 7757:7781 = -0.097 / 188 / 77.5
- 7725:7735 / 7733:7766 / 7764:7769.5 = 0.153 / 142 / 77.7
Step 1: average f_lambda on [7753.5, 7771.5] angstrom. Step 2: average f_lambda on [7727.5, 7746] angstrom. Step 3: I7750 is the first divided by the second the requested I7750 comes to 0.6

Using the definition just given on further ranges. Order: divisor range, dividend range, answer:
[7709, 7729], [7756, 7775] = 0.55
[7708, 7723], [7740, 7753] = 0.43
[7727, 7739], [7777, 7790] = 0.51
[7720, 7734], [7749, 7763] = 0.67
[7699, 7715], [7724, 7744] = 0.64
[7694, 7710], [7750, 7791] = 0.52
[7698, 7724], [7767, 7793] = 0.51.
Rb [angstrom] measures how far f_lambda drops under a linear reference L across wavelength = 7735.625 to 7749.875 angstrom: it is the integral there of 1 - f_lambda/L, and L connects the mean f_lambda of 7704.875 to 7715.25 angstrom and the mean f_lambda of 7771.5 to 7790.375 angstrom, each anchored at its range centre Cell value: 6.6 angstrom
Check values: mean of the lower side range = 265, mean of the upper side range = 79.8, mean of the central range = 97.6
